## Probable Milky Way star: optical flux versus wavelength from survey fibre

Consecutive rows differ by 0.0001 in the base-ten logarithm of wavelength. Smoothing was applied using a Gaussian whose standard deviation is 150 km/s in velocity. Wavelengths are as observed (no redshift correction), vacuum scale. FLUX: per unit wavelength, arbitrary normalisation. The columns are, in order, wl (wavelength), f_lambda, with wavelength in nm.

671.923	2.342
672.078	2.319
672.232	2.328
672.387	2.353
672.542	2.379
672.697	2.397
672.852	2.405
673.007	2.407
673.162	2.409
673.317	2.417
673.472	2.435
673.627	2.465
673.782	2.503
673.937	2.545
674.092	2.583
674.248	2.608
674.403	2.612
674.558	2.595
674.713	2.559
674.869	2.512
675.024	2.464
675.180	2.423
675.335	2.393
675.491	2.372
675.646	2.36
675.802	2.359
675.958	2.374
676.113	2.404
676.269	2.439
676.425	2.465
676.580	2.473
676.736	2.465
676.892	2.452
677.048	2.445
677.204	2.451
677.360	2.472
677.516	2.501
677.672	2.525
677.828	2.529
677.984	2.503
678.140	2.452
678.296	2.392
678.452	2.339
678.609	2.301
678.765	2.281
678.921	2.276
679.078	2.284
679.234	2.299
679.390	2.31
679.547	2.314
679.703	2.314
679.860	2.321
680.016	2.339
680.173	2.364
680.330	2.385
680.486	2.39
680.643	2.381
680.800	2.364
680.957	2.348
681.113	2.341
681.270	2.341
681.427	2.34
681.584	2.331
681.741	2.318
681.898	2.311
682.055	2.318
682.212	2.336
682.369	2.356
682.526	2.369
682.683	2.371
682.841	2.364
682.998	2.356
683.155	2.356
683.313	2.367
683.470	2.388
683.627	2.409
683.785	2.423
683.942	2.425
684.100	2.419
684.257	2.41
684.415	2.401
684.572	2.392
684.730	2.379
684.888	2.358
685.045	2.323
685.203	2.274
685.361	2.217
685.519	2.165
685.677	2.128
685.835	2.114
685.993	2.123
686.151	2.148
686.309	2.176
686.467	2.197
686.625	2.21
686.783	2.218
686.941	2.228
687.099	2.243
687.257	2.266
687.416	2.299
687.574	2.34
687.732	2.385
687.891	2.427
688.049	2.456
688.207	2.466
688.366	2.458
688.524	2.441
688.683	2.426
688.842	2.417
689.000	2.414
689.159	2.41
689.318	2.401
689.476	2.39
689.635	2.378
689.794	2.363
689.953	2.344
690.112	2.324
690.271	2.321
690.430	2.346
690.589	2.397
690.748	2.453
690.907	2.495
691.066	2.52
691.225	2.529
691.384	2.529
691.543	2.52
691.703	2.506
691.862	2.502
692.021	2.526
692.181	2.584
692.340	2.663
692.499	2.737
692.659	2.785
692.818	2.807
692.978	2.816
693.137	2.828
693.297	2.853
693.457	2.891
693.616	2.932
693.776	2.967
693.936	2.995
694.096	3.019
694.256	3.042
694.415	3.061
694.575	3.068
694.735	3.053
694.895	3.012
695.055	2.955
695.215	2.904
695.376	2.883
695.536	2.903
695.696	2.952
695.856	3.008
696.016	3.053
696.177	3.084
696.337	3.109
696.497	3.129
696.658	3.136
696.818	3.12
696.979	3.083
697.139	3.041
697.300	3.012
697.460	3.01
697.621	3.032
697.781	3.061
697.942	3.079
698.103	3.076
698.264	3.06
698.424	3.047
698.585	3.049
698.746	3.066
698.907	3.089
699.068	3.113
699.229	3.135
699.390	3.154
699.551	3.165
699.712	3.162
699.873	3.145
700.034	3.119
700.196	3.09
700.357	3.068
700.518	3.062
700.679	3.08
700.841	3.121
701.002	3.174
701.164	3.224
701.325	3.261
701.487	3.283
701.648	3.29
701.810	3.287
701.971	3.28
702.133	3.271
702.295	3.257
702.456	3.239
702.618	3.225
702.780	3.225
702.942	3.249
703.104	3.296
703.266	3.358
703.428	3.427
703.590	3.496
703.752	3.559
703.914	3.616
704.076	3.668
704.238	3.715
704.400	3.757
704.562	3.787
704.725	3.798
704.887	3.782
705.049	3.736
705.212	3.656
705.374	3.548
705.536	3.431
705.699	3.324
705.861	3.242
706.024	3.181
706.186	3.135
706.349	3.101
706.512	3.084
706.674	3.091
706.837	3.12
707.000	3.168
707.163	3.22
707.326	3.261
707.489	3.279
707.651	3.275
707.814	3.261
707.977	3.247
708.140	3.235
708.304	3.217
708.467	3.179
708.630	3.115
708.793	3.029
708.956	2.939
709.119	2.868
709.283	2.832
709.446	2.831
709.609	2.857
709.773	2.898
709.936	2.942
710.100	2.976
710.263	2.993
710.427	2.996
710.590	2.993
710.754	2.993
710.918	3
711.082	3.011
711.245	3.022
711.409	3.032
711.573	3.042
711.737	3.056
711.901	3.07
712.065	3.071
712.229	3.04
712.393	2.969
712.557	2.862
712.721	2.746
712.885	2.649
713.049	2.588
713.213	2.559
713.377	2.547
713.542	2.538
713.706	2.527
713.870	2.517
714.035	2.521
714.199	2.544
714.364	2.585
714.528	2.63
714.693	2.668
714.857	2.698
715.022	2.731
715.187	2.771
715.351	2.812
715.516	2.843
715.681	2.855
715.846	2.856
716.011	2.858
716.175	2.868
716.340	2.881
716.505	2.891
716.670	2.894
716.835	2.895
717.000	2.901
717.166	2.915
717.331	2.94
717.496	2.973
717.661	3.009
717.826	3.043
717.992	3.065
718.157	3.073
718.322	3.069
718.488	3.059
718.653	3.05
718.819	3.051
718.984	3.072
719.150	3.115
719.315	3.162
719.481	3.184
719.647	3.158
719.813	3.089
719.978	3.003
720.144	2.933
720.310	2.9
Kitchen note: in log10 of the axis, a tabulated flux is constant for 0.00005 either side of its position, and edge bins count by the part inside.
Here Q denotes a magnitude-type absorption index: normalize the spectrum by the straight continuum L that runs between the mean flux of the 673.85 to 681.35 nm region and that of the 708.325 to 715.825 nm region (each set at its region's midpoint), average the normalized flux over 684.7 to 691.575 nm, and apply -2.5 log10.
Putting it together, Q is 0.09 mag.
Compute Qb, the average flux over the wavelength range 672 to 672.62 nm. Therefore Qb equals 2.34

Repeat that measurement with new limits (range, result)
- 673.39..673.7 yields 2.45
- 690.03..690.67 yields 2.35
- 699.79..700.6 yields 3.1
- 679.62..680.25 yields 2.33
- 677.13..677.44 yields 2.46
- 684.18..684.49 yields 2.4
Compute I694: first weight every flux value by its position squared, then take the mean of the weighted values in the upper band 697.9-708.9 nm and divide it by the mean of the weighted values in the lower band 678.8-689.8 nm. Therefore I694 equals 1.48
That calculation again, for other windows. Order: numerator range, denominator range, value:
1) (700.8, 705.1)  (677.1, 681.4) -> 1.54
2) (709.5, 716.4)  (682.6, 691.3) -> 1.30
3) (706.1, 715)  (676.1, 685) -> 1.34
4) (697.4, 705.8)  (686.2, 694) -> 1.37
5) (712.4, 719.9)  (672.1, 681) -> 1.32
